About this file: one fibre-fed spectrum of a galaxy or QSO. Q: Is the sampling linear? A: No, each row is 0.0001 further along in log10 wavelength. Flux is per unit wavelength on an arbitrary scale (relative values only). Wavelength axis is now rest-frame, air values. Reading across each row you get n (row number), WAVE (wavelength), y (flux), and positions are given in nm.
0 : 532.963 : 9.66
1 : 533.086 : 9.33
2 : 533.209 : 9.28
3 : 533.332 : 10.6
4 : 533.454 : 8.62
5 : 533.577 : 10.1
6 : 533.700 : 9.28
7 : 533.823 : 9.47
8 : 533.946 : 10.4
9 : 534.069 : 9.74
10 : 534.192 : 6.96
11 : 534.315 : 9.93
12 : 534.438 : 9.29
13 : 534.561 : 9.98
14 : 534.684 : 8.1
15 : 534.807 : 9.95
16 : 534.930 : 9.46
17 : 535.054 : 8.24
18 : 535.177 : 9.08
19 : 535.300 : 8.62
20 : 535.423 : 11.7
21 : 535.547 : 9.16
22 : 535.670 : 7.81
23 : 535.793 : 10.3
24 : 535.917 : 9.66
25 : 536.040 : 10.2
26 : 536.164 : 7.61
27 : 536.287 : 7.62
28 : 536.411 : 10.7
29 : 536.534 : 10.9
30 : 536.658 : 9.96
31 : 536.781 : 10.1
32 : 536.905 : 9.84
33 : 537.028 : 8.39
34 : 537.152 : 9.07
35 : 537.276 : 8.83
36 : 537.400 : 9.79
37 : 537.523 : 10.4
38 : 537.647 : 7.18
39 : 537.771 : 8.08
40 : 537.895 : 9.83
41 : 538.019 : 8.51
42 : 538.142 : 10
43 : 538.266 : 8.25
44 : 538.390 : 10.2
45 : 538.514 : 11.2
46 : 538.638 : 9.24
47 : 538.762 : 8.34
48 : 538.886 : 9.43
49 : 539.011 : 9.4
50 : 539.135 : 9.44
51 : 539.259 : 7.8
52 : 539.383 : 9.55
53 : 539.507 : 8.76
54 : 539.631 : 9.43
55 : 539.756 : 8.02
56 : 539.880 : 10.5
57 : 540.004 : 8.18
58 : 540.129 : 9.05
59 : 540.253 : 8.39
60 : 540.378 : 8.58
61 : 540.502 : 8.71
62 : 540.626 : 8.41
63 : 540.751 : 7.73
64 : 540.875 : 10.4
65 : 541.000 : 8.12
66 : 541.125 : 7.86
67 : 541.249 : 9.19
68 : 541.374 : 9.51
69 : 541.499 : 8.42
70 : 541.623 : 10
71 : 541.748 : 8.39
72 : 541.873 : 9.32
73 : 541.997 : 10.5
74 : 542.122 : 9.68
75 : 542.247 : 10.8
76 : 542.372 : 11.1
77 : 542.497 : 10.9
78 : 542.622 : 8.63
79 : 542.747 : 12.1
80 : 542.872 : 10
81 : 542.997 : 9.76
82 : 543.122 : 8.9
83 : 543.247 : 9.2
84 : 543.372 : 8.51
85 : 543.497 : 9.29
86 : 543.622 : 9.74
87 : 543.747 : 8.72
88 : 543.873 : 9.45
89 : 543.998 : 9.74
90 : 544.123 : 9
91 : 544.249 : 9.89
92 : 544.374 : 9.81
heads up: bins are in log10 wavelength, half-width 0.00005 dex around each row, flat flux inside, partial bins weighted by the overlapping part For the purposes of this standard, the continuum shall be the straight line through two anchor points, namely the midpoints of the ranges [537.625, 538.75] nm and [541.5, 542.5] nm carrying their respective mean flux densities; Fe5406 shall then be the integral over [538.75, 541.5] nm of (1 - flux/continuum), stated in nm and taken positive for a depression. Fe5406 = 0.21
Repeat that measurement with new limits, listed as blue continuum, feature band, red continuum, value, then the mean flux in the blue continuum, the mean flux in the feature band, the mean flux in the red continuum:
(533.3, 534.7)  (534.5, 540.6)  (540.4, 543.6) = 0.12 nm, 9.39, 9.21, 9.41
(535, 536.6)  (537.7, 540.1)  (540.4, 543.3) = 0.06 nm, 9.36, 9.16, 9.45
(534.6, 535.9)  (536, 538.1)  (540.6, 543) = 0.03 nm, 9.27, 9.23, 9.55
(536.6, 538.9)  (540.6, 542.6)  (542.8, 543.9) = -0.02 nm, 9.3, 9.4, 9.3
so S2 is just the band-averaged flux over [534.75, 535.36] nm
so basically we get 9.06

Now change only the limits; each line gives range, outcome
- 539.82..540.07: 9.31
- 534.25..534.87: 9.44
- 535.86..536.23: 9.14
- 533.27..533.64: 9.78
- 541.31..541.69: 9.29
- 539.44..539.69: 9.12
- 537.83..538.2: 9.45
